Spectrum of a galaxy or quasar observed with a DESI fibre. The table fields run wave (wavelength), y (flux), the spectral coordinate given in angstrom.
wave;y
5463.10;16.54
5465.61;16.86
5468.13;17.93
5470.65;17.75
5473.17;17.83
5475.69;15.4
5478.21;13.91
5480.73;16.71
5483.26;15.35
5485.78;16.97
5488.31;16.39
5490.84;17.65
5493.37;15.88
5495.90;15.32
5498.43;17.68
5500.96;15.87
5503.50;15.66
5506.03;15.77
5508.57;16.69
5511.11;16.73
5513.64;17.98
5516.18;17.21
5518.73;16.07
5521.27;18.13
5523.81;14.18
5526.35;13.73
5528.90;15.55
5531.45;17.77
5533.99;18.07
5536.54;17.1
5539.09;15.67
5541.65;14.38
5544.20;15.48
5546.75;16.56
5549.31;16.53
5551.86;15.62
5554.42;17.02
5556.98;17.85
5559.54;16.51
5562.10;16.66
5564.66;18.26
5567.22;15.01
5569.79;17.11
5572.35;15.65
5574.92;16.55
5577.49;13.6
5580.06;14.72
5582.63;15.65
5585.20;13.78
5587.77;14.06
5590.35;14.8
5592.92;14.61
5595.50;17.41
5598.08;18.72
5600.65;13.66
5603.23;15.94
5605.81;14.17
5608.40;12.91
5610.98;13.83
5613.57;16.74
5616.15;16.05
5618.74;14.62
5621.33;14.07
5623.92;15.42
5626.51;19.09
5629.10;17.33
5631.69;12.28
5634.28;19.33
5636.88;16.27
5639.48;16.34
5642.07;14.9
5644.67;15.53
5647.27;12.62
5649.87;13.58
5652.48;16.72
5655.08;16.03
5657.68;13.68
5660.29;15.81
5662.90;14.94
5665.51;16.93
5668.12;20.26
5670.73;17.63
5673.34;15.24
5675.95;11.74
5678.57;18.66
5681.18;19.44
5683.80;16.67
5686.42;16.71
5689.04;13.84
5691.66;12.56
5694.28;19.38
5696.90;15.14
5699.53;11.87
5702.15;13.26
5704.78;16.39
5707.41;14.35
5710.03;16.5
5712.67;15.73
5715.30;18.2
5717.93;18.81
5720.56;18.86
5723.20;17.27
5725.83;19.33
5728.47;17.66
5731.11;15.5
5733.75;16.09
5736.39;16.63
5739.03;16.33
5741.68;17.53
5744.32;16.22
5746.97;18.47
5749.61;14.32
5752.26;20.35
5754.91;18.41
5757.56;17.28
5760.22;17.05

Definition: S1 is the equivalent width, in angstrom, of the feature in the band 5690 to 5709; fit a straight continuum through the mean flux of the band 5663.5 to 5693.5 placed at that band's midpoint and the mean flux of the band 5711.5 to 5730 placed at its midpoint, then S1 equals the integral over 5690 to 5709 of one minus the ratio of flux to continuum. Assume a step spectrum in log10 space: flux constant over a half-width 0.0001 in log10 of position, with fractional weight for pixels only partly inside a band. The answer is 2.7 angstrom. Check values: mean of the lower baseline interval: 16.4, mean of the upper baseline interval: 18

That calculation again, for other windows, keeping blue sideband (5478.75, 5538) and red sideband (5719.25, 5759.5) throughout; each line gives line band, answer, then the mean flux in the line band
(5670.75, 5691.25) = 1.3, 16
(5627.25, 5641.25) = 0.5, 16.4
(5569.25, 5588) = 1.8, 15.1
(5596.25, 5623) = 2.7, 15.1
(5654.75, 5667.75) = 1.0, 15.8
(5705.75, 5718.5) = 0.5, 16.6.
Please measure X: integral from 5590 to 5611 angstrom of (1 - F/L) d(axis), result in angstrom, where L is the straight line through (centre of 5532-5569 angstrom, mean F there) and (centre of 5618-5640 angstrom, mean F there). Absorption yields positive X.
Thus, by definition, 1.36 angstrom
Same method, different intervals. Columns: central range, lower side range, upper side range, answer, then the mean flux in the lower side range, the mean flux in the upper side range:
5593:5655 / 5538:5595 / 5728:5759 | 2.4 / 15.8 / 17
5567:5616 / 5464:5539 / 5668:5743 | 3.6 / 16.5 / 16.4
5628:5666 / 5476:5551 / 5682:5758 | 2.3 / 16.2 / 16.6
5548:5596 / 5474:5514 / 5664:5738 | 1.4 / 16.2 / 16.4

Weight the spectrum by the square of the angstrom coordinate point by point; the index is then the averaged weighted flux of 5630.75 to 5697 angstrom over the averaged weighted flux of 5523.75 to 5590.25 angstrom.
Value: 1.04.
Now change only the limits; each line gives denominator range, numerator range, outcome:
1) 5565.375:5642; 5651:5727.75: 1.08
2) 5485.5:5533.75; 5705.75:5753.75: 1.13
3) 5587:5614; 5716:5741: 1.20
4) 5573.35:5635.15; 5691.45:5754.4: 1.13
